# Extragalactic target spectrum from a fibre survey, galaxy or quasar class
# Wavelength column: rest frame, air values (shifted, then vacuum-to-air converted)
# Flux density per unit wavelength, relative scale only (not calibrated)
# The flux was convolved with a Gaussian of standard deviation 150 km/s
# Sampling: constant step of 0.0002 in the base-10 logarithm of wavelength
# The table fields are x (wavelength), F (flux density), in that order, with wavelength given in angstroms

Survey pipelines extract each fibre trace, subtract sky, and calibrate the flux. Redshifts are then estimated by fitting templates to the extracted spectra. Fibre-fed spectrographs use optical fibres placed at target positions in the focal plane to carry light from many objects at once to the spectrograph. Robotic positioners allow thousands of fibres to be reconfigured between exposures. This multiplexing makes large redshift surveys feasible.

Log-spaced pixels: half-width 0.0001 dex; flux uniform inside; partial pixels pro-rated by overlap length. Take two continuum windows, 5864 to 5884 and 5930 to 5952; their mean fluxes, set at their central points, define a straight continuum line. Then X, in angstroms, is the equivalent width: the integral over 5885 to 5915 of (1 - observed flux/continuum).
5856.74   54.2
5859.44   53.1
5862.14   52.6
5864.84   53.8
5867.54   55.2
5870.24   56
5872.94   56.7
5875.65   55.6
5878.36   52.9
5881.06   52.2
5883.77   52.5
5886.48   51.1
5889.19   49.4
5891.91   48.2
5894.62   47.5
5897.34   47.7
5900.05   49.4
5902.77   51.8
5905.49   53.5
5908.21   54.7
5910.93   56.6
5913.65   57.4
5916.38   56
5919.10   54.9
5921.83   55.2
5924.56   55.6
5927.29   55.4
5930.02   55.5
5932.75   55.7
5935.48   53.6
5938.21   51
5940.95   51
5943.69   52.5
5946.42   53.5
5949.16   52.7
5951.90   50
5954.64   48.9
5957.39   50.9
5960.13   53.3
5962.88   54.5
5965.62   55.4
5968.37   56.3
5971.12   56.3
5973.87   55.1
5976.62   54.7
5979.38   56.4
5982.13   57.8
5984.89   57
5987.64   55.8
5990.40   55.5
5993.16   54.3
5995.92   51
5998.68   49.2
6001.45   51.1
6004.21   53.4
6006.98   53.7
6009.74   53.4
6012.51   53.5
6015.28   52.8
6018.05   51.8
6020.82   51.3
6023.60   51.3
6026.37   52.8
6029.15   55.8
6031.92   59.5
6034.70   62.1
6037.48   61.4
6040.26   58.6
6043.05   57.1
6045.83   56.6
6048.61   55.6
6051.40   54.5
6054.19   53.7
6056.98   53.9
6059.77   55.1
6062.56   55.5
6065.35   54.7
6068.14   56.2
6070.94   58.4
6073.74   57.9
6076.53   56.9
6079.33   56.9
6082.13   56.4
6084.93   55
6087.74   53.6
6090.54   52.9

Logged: 1.3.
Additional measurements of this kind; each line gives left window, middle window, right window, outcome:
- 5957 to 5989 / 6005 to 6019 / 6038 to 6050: 0.8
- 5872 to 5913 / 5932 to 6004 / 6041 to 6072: 0.1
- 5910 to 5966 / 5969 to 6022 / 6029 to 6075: 1.3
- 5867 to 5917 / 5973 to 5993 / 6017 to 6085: -0.5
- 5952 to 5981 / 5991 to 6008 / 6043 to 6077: 0.7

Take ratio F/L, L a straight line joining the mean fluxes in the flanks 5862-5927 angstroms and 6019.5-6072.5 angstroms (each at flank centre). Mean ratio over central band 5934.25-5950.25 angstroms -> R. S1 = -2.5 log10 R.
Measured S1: 0.04 mag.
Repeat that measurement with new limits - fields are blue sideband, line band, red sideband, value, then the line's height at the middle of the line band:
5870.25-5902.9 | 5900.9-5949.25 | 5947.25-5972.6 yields -0.04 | 52.3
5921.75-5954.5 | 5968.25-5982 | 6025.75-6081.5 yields -0.03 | 54.4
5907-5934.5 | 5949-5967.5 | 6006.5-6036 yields 0.06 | 55.2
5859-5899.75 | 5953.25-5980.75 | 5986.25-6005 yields -0.03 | 52.7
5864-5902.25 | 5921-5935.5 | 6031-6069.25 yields -0.04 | 53.3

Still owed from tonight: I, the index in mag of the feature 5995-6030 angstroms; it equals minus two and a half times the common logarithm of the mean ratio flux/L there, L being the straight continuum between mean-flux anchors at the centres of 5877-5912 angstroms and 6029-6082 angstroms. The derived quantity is 0.061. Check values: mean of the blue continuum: 51.3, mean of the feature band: 52.4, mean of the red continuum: 56.9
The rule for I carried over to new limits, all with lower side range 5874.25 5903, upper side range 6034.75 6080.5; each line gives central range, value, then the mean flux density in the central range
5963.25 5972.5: -0.048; 55.9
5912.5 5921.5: -0.086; 55.9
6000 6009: 0.040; 52.8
